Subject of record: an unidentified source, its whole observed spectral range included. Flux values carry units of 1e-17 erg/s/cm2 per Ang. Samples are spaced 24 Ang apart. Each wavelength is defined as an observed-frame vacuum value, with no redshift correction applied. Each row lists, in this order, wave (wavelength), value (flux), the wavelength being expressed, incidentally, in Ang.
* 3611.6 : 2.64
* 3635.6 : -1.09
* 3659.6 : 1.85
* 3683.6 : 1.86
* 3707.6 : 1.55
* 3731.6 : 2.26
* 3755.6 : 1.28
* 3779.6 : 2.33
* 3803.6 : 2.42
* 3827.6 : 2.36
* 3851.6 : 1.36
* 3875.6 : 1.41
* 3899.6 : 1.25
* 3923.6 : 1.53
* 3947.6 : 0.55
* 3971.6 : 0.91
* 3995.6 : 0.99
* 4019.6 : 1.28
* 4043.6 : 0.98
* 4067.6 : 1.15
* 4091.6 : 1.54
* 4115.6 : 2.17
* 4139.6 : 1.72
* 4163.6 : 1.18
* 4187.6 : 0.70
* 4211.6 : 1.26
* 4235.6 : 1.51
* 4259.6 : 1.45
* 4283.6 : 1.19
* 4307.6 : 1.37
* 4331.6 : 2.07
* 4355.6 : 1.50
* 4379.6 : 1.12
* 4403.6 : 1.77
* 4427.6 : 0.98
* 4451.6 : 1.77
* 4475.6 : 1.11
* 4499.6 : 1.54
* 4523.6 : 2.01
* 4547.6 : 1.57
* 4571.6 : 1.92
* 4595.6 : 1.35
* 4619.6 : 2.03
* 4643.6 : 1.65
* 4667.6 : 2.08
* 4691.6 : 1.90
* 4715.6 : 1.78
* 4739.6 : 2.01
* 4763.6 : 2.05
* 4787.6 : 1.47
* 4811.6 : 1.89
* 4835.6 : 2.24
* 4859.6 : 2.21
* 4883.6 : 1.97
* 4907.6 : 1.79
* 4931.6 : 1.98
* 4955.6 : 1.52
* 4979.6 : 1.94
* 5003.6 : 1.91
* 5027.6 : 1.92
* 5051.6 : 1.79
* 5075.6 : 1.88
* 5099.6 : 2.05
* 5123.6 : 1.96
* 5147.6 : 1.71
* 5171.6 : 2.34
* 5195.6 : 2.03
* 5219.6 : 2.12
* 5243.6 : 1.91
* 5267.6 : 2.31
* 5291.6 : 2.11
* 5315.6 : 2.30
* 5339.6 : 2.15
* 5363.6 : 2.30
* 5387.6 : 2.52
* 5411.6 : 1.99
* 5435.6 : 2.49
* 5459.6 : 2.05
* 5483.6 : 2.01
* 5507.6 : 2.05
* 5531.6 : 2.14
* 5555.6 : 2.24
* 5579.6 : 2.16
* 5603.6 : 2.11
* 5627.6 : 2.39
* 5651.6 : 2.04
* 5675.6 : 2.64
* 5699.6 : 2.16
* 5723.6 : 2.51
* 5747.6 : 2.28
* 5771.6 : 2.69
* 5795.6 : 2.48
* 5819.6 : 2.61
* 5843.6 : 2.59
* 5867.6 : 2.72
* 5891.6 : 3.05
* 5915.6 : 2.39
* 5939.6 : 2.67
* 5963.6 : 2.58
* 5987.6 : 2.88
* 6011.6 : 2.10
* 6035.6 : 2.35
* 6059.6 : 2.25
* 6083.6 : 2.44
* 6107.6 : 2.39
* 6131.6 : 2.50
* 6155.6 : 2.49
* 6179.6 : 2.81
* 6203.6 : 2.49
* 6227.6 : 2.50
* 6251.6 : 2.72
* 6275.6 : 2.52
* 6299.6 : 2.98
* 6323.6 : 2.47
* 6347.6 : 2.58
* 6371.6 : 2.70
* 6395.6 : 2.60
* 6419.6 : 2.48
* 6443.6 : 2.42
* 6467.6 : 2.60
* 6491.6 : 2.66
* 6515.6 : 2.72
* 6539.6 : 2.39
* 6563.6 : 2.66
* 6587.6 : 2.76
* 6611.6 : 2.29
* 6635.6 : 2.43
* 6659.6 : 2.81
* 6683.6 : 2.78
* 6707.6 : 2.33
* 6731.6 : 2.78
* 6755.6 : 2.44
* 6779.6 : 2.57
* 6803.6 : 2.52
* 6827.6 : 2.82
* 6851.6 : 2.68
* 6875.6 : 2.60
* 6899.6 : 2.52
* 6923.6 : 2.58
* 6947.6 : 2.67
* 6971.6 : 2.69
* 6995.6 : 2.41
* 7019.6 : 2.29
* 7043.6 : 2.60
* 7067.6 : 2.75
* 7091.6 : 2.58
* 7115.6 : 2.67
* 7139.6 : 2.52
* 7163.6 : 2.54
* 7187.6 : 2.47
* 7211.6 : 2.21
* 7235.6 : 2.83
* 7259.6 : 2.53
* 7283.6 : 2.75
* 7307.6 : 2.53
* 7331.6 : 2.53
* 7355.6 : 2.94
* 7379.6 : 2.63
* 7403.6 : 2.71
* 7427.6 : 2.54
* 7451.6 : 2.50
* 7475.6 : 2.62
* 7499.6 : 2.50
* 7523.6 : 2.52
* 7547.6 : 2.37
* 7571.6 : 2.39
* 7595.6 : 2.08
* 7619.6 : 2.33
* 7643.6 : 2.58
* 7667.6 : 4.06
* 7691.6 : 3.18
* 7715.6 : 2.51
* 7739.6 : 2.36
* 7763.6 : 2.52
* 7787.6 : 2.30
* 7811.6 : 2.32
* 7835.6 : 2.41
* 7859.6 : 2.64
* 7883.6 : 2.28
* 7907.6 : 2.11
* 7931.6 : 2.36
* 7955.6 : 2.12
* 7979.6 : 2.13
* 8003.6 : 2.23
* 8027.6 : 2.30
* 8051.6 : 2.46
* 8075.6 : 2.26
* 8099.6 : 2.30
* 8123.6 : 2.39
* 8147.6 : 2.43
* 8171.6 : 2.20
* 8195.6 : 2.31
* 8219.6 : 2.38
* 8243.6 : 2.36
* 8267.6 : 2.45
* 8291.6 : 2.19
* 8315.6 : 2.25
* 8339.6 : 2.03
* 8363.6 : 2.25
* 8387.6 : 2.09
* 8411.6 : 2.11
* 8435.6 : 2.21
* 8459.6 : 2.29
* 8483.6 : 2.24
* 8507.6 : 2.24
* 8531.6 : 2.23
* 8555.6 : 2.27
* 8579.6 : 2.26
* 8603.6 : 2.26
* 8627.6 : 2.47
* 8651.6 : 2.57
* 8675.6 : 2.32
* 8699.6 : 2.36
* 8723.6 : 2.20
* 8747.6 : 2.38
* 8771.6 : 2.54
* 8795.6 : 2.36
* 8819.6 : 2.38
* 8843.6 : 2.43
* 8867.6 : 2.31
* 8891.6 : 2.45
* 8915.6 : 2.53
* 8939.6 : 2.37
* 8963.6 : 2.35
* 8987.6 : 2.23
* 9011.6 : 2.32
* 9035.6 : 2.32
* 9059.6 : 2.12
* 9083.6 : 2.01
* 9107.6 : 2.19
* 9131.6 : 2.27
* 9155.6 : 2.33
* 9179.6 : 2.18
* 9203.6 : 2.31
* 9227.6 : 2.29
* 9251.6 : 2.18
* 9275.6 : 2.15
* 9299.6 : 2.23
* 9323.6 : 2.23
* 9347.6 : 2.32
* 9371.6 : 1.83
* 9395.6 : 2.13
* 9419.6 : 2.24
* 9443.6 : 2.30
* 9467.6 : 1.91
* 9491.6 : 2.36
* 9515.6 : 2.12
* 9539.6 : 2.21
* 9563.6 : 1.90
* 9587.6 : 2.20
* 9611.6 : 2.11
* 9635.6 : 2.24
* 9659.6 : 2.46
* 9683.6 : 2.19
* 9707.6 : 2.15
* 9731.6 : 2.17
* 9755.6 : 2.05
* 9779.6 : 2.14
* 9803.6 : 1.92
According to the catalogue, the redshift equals 0.168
